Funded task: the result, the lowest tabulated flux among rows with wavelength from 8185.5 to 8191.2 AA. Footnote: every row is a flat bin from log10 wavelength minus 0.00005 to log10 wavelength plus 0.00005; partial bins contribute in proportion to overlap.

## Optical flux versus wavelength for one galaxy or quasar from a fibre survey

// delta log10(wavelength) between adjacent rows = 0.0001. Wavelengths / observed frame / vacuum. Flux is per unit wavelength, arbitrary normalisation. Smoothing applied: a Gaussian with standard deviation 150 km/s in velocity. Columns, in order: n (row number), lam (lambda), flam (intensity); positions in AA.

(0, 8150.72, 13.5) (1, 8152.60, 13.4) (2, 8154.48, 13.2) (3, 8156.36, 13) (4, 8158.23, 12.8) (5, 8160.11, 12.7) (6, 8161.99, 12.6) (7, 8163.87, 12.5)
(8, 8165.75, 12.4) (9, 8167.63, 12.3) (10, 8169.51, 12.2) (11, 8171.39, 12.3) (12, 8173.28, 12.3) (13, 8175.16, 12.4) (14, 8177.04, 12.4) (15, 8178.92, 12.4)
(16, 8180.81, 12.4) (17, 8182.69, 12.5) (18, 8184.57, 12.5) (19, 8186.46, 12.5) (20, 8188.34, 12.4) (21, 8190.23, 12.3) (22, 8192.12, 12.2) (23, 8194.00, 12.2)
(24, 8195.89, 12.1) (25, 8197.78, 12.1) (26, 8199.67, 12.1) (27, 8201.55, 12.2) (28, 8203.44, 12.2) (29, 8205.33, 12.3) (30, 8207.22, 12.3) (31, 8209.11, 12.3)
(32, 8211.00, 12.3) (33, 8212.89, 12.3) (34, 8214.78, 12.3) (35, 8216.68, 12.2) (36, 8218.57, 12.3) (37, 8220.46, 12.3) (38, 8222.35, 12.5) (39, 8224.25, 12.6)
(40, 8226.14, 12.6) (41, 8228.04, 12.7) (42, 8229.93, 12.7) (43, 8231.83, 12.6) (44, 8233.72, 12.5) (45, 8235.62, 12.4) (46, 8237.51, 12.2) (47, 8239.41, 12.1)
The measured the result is 12.3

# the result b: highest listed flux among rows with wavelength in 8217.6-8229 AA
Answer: 12.7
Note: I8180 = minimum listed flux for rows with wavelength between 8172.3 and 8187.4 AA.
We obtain 12.3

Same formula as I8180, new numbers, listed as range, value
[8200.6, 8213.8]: 12.2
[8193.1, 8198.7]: 12.1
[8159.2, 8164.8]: 12.5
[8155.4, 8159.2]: 12.8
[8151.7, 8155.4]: 13.2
